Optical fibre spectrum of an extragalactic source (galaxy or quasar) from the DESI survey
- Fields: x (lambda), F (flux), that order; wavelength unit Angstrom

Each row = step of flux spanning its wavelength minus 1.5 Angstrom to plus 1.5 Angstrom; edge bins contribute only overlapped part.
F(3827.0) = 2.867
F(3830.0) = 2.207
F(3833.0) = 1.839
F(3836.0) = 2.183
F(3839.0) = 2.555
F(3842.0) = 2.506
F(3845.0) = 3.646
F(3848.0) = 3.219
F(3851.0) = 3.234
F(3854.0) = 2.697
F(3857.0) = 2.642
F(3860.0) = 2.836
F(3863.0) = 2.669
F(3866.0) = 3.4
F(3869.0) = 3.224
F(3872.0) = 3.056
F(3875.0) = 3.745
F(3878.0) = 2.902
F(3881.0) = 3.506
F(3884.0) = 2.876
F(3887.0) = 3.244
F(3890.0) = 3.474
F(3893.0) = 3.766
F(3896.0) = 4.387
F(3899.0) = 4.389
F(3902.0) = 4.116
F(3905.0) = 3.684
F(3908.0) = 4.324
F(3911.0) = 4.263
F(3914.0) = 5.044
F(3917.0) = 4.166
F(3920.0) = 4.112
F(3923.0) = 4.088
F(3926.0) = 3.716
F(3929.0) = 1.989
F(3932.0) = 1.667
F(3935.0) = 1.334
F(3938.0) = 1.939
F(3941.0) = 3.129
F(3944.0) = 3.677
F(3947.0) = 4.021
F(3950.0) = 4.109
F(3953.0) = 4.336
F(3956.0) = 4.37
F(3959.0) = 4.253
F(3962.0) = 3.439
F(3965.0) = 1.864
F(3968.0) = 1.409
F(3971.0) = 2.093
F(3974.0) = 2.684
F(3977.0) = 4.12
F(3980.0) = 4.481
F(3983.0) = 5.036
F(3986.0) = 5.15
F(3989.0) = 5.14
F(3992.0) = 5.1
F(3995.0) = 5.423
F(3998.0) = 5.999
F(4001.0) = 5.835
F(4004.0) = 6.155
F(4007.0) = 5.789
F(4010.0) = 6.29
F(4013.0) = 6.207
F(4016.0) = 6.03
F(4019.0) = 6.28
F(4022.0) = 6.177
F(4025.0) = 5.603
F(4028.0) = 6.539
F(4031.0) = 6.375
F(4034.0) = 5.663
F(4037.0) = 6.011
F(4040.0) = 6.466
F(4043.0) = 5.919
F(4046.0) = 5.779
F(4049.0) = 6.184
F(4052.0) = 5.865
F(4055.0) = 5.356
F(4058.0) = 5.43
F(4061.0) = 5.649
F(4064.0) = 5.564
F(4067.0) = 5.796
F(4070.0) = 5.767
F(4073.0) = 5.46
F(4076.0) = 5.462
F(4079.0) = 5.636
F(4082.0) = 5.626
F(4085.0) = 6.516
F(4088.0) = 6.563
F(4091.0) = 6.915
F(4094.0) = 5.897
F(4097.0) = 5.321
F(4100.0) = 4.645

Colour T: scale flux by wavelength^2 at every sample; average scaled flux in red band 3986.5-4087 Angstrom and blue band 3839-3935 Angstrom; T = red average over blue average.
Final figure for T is 1.9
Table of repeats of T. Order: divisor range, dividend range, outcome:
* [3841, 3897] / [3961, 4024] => 1.60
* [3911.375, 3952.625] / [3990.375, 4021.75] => 1.83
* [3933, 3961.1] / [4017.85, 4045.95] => 1.85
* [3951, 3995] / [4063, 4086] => 1.55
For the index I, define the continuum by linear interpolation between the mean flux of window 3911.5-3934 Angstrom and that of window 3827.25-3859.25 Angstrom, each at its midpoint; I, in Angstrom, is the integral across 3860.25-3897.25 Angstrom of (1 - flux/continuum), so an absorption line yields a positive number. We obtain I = -3.2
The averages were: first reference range 2.68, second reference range 3.52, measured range 3.33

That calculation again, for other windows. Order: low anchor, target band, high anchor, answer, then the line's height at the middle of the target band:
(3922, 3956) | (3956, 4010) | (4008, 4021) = 6.40 Angstrom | 4.91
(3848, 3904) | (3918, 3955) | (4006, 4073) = 9.44 Angstrom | 4.3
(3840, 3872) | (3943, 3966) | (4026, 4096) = 3.11 Angstrom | 4.41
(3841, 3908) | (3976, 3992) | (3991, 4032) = 1.85 Angstrom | 5.46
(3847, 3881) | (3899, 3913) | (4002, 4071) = -1.44 Angstrom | 3.77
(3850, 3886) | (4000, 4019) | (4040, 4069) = -3.57 Angstrom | 5.11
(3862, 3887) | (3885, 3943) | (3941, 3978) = -4.60 Angstrom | 3.26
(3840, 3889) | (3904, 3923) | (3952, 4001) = -3.94 Angstrom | 3.53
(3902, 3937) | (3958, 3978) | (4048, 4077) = 6.87 Angstrom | 4.22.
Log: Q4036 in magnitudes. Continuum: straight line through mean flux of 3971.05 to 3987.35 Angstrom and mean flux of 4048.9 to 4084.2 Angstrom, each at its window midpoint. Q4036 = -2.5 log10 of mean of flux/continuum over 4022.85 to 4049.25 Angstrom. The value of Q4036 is -0.19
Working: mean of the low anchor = 4.09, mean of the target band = 6.06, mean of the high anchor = 5.65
